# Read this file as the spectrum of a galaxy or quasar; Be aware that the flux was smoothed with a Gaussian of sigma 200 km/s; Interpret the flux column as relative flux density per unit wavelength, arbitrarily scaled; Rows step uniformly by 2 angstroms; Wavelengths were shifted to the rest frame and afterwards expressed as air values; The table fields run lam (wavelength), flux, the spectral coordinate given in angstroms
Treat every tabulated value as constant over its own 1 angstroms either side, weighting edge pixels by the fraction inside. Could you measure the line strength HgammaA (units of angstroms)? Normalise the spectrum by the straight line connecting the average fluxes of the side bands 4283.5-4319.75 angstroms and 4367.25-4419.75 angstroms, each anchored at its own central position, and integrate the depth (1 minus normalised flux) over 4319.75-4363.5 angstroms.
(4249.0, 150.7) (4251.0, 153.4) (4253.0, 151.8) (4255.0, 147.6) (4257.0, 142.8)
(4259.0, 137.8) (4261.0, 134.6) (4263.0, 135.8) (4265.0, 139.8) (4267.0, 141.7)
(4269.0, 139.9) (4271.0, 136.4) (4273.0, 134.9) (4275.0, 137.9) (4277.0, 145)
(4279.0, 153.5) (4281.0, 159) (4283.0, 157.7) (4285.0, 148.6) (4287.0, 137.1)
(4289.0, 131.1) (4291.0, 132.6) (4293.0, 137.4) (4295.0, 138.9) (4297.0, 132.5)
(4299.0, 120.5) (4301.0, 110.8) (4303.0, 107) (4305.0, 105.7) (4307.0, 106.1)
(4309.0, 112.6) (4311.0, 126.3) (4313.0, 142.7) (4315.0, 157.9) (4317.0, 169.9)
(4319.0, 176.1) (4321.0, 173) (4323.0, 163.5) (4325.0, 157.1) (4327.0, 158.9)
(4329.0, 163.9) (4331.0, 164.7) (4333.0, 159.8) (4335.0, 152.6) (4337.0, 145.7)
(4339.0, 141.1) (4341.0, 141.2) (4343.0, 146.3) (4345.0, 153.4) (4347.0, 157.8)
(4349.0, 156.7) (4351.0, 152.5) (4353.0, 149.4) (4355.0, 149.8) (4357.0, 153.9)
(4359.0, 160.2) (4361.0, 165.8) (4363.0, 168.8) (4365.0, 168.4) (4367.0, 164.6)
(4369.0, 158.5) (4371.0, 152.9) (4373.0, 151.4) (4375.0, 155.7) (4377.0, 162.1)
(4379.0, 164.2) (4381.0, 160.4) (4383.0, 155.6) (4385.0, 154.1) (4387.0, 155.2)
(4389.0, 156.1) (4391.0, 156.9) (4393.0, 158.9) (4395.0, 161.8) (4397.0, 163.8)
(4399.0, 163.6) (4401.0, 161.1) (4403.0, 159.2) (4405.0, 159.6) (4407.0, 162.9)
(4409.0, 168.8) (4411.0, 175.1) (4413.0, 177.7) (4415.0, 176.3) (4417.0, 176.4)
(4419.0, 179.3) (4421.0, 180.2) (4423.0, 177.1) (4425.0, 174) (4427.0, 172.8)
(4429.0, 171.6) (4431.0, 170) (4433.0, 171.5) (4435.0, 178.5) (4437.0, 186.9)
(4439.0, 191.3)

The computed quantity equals -3.1 angstroms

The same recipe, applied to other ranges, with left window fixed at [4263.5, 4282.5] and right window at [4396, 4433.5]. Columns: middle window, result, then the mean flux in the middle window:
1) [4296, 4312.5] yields 3.7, 116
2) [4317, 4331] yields -1.2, 166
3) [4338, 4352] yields 0.7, 150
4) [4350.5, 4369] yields 0.1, 159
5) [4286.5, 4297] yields 0.8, 135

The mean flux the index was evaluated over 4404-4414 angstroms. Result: 169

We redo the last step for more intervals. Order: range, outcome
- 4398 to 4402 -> 162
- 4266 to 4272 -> 139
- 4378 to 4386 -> 159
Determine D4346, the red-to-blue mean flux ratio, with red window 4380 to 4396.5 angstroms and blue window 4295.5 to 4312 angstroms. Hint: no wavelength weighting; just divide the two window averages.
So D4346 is 1.4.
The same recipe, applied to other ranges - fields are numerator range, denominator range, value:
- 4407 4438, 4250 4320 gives 1.27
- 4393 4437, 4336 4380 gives 1.10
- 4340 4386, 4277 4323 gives 1.13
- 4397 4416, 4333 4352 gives 1.11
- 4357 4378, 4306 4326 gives 1.08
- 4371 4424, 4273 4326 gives 1.17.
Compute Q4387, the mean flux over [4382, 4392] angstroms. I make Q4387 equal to 156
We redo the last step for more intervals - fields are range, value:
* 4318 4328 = 166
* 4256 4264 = 138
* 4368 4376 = 155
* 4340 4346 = 147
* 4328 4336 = 160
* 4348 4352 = 155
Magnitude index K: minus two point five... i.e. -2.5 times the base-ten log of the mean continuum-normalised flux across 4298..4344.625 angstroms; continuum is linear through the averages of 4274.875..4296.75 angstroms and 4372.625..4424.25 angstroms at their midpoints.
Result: 0.048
